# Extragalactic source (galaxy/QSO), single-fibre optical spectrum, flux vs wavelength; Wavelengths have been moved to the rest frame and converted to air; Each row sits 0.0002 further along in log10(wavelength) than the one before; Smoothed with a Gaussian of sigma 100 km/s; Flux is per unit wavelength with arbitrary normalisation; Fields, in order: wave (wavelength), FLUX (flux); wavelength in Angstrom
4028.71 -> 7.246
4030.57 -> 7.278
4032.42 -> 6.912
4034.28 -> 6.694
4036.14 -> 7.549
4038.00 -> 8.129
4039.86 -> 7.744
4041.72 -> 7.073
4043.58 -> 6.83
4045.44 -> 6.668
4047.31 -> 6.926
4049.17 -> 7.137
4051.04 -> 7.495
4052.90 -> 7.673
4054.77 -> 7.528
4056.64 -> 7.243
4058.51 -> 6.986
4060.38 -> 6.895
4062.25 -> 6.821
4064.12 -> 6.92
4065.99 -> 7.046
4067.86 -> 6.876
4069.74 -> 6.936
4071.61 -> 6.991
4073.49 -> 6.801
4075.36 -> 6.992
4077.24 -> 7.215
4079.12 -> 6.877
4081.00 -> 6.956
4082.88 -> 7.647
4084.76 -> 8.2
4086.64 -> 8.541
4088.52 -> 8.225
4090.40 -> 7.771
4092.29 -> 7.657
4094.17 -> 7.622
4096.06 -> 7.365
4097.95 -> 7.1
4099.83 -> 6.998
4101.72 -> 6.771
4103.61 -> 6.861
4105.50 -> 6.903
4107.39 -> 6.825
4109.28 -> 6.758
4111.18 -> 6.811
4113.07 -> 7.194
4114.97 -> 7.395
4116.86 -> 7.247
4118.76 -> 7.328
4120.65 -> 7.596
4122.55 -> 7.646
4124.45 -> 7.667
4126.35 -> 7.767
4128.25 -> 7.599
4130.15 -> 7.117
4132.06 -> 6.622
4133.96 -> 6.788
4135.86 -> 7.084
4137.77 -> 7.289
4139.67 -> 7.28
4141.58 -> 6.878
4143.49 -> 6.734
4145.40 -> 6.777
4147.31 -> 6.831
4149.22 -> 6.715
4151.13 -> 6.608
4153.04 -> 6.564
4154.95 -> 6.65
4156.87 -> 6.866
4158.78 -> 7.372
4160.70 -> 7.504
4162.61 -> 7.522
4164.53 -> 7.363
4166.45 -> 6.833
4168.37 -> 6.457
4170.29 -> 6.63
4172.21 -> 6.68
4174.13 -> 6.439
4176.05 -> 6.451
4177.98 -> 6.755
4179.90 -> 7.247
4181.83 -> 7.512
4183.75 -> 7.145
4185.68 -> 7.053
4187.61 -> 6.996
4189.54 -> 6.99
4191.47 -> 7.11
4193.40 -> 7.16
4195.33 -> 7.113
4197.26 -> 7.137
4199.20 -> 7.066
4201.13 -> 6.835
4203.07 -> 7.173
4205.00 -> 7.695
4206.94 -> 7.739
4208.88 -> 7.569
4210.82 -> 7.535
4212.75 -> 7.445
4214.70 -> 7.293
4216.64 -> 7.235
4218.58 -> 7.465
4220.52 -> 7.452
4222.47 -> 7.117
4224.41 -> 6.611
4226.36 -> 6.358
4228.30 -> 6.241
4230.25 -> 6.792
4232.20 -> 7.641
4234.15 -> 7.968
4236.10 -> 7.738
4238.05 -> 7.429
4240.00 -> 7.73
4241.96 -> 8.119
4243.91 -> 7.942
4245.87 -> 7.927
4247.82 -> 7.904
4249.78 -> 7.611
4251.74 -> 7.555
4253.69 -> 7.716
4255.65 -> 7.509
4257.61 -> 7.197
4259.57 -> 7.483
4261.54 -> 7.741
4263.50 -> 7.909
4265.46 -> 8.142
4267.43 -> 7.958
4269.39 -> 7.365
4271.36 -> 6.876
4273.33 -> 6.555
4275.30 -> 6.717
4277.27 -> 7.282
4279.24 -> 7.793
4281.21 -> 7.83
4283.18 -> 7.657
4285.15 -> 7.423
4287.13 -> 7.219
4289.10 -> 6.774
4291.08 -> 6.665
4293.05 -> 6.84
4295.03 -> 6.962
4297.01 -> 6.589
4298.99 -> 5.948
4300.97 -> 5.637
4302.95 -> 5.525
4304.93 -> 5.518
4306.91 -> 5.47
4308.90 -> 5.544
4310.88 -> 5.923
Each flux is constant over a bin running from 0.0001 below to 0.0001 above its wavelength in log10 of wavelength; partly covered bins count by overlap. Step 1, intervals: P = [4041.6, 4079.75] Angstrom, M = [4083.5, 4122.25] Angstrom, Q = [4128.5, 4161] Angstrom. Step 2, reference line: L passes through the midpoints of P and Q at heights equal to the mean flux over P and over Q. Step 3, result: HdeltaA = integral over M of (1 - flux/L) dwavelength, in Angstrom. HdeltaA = -2.1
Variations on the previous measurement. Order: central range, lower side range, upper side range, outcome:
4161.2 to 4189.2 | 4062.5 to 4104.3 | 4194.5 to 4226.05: 1.2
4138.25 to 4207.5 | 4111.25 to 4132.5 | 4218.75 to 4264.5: 3.9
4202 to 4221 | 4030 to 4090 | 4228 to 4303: -0.4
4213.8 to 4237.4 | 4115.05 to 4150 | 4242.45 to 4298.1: 0.5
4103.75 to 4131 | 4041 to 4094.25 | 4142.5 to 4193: -0.7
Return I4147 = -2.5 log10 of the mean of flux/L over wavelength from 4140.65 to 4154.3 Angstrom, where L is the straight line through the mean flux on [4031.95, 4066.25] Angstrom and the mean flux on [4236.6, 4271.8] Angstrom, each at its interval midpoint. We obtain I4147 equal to 0.11 mag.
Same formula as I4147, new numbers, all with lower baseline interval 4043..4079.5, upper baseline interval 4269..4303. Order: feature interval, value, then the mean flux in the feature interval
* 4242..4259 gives -0.12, 7.69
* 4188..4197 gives -0.02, 7.09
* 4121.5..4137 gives -0.04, 7.29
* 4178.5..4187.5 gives -0.03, 7.19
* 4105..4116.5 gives 0.00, 7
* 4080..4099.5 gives -0.10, 7.69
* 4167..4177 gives 0.07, 6.55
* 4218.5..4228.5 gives 0.01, 6.87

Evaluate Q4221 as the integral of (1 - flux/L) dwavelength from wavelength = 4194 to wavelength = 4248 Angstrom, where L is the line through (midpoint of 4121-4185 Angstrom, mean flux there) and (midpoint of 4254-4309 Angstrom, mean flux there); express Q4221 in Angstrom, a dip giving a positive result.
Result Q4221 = -2.9 Angstrom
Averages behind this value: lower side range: 7.02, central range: 7.36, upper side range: 6.96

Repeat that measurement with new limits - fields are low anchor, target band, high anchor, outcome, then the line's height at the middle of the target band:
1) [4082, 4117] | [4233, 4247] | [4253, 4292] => -0.86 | 7.38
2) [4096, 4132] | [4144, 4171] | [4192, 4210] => 1.21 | 7.23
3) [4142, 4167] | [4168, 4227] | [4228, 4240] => 0.83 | 7.19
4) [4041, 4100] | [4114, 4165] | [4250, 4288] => 1.34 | 7.33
